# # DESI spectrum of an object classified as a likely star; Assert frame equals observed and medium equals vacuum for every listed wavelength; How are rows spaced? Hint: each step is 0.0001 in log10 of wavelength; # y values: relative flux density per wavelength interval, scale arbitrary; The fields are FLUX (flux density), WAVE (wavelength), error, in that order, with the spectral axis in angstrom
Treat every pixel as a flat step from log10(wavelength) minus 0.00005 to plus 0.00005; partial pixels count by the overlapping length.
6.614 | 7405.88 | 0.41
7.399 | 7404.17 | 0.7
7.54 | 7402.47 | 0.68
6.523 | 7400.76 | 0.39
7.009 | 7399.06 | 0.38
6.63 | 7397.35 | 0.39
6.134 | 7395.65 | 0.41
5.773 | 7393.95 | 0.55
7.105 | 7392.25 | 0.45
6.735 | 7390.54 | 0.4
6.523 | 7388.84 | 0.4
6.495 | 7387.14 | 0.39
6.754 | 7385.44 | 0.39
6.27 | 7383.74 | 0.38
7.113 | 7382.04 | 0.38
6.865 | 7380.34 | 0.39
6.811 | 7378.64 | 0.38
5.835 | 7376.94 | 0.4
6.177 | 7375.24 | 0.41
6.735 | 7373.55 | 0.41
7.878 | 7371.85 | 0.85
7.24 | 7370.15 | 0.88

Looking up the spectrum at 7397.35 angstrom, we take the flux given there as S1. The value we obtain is 6.63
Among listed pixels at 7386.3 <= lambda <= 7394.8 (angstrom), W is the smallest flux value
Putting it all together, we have 5.773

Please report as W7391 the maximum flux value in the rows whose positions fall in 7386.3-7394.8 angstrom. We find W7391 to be 7.105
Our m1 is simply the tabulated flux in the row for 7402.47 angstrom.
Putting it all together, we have 7.54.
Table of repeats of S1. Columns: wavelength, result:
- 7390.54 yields 6.735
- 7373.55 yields 6.735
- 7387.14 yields 6.495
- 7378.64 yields 6.811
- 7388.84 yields 6.523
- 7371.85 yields 7.878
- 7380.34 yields 6.865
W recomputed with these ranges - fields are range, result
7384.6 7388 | 6.495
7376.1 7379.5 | 5.835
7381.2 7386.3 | 6.27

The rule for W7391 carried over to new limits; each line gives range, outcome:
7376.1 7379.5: 6.811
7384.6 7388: 6.754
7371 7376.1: 7.878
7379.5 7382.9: 7.113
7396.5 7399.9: 7.009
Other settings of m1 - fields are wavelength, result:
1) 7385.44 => 6.754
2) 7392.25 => 7.105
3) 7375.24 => 6.177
